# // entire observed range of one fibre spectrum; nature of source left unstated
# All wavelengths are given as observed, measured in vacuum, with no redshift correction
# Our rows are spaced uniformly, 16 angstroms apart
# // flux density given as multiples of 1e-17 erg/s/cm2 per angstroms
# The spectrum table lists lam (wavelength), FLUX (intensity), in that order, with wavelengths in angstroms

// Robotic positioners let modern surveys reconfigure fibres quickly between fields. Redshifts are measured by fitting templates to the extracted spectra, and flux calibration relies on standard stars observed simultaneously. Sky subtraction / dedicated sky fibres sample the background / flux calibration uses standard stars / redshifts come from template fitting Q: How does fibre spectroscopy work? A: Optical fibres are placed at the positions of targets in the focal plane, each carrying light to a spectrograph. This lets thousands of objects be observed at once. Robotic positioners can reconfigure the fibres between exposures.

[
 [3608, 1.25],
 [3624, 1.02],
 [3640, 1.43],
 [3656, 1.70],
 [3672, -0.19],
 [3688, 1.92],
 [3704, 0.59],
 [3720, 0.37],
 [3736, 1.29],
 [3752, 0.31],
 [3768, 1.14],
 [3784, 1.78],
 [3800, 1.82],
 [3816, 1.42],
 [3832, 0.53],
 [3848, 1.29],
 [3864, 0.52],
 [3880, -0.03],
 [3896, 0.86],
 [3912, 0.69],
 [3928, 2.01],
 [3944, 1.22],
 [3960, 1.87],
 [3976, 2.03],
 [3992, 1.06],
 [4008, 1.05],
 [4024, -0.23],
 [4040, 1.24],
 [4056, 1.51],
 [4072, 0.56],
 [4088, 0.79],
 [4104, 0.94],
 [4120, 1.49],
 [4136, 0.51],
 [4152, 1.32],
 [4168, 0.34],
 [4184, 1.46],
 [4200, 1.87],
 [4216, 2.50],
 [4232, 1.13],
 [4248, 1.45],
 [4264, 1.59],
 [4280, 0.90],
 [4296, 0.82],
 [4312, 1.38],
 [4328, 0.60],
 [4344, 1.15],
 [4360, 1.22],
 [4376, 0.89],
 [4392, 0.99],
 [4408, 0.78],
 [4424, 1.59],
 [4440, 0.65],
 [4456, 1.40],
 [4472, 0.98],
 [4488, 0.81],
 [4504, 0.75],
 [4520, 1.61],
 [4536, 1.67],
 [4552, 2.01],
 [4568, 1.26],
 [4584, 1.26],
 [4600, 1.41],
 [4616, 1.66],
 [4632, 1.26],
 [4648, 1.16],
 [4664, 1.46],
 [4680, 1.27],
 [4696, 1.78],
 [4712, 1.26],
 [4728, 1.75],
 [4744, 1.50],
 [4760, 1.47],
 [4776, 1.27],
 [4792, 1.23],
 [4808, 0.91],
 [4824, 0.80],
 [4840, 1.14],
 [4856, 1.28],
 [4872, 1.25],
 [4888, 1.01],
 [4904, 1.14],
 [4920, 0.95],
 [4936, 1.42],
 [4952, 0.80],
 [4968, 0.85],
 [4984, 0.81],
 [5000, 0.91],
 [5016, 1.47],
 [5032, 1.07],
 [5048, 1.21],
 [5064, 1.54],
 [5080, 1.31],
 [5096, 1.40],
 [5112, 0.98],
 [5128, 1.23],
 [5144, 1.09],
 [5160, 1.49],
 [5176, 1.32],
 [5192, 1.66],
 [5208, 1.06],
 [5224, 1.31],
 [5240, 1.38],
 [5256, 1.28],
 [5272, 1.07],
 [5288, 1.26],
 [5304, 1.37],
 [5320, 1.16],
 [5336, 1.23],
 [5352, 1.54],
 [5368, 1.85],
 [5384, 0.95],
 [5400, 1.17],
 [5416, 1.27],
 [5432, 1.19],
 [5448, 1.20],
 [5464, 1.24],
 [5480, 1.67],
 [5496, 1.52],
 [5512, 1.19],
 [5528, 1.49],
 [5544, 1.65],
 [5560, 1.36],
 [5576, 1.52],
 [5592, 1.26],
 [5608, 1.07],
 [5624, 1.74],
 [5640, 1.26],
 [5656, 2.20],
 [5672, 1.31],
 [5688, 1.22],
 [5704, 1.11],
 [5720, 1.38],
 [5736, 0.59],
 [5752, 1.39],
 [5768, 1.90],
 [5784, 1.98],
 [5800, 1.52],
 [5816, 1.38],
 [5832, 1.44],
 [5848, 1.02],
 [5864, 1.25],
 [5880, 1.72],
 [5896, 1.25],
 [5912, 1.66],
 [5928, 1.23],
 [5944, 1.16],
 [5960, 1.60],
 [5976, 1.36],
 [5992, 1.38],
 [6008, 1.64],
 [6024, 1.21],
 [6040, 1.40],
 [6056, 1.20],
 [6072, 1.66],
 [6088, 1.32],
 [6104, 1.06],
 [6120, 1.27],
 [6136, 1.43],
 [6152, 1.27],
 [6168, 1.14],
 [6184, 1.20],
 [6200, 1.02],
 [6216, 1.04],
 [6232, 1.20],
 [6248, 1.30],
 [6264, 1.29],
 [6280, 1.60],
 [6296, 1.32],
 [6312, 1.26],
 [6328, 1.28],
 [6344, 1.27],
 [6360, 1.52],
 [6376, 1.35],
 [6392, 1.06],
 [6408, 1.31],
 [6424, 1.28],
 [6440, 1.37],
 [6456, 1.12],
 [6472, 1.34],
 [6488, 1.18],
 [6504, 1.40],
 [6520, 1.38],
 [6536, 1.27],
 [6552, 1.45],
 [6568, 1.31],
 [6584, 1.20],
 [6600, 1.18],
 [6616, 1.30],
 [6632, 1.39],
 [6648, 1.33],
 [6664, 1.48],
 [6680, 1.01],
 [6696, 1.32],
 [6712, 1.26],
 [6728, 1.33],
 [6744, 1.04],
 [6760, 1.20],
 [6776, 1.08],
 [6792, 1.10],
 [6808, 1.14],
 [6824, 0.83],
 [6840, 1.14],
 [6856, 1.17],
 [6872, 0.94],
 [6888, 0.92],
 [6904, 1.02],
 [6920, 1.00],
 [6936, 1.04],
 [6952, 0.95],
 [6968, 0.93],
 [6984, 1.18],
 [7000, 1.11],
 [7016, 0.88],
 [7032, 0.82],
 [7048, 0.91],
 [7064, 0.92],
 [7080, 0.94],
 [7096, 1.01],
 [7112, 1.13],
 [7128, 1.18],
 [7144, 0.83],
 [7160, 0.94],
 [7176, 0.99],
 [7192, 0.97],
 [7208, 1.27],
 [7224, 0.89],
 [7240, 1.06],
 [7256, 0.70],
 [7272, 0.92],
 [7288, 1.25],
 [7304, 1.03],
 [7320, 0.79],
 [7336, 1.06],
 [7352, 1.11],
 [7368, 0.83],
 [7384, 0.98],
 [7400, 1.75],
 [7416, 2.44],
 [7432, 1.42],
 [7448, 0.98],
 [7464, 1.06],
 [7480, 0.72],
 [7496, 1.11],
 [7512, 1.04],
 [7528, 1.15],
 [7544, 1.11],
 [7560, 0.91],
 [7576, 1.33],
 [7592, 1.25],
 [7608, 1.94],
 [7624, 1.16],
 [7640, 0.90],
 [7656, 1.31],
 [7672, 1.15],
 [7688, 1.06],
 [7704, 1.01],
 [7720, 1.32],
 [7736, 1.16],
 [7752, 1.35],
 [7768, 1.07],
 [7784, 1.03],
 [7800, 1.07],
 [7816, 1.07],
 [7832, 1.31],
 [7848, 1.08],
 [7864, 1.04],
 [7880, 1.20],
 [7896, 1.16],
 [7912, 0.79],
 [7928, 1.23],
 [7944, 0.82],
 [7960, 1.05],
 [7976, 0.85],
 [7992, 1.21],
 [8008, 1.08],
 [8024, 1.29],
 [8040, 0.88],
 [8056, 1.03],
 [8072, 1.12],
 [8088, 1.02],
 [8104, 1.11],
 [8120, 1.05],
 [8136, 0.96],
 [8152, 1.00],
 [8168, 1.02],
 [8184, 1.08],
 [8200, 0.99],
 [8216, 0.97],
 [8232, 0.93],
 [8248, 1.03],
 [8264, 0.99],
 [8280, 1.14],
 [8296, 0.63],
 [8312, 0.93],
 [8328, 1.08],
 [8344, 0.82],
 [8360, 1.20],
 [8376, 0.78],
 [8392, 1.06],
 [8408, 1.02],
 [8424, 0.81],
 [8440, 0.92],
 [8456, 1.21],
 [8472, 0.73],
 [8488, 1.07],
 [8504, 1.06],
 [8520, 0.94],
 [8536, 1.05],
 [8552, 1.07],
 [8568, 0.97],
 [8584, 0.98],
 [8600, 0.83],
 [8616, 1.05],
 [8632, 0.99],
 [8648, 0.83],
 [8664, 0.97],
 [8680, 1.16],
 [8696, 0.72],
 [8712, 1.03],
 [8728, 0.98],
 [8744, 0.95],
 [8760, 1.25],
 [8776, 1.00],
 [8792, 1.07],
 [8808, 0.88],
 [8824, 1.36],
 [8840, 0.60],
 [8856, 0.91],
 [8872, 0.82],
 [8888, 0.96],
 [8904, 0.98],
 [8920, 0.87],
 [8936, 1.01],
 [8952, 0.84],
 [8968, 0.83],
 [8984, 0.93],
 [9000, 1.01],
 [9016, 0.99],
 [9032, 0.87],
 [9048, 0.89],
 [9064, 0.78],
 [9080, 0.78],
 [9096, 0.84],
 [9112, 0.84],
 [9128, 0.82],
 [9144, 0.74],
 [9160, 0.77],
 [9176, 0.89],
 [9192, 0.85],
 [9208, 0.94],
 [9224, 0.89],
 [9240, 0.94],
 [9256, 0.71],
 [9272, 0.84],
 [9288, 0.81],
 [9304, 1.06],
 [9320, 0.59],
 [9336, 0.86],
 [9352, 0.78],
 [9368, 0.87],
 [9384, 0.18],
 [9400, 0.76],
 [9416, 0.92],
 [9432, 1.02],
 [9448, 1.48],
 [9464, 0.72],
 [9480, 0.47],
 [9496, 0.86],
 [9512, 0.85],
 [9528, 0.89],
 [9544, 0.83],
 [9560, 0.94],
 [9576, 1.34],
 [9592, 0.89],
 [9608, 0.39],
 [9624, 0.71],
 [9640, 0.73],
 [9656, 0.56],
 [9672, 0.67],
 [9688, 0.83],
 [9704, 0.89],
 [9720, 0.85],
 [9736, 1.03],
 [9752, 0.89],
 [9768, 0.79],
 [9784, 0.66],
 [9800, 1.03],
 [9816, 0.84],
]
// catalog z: 0.13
